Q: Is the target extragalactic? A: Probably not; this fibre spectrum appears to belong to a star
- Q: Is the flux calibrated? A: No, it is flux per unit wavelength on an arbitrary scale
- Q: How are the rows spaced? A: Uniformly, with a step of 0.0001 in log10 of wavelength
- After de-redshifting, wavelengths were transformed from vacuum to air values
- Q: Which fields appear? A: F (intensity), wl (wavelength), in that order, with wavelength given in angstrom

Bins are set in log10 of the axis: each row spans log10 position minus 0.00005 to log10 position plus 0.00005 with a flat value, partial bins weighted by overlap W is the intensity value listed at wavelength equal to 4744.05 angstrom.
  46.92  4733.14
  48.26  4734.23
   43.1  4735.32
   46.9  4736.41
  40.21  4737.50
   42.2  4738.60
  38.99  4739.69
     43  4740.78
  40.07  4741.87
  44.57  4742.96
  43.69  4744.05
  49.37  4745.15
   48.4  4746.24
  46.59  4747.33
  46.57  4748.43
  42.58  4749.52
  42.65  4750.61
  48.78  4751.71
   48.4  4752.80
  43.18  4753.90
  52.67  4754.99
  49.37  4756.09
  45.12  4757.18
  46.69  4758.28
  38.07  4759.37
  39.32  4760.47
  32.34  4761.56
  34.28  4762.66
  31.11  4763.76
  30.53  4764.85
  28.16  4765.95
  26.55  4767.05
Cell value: 43.69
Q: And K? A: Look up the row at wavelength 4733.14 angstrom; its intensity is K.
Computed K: 46.92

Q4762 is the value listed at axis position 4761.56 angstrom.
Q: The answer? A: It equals 32.34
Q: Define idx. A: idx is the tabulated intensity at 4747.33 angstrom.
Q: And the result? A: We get 46.59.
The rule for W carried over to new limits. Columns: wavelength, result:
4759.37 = 38.07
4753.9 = 43.18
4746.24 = 48.4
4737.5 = 40.21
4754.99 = 52.67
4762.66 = 34.28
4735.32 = 43.1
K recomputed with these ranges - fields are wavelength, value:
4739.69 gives 38.99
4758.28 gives 46.69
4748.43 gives 46.57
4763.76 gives 31.11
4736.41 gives 46.9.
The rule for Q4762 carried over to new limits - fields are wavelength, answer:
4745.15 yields 49.37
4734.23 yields 48.26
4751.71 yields 48.78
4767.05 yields 26.55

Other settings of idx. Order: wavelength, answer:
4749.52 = 42.58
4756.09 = 49.37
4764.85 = 30.53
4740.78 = 43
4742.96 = 44.57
